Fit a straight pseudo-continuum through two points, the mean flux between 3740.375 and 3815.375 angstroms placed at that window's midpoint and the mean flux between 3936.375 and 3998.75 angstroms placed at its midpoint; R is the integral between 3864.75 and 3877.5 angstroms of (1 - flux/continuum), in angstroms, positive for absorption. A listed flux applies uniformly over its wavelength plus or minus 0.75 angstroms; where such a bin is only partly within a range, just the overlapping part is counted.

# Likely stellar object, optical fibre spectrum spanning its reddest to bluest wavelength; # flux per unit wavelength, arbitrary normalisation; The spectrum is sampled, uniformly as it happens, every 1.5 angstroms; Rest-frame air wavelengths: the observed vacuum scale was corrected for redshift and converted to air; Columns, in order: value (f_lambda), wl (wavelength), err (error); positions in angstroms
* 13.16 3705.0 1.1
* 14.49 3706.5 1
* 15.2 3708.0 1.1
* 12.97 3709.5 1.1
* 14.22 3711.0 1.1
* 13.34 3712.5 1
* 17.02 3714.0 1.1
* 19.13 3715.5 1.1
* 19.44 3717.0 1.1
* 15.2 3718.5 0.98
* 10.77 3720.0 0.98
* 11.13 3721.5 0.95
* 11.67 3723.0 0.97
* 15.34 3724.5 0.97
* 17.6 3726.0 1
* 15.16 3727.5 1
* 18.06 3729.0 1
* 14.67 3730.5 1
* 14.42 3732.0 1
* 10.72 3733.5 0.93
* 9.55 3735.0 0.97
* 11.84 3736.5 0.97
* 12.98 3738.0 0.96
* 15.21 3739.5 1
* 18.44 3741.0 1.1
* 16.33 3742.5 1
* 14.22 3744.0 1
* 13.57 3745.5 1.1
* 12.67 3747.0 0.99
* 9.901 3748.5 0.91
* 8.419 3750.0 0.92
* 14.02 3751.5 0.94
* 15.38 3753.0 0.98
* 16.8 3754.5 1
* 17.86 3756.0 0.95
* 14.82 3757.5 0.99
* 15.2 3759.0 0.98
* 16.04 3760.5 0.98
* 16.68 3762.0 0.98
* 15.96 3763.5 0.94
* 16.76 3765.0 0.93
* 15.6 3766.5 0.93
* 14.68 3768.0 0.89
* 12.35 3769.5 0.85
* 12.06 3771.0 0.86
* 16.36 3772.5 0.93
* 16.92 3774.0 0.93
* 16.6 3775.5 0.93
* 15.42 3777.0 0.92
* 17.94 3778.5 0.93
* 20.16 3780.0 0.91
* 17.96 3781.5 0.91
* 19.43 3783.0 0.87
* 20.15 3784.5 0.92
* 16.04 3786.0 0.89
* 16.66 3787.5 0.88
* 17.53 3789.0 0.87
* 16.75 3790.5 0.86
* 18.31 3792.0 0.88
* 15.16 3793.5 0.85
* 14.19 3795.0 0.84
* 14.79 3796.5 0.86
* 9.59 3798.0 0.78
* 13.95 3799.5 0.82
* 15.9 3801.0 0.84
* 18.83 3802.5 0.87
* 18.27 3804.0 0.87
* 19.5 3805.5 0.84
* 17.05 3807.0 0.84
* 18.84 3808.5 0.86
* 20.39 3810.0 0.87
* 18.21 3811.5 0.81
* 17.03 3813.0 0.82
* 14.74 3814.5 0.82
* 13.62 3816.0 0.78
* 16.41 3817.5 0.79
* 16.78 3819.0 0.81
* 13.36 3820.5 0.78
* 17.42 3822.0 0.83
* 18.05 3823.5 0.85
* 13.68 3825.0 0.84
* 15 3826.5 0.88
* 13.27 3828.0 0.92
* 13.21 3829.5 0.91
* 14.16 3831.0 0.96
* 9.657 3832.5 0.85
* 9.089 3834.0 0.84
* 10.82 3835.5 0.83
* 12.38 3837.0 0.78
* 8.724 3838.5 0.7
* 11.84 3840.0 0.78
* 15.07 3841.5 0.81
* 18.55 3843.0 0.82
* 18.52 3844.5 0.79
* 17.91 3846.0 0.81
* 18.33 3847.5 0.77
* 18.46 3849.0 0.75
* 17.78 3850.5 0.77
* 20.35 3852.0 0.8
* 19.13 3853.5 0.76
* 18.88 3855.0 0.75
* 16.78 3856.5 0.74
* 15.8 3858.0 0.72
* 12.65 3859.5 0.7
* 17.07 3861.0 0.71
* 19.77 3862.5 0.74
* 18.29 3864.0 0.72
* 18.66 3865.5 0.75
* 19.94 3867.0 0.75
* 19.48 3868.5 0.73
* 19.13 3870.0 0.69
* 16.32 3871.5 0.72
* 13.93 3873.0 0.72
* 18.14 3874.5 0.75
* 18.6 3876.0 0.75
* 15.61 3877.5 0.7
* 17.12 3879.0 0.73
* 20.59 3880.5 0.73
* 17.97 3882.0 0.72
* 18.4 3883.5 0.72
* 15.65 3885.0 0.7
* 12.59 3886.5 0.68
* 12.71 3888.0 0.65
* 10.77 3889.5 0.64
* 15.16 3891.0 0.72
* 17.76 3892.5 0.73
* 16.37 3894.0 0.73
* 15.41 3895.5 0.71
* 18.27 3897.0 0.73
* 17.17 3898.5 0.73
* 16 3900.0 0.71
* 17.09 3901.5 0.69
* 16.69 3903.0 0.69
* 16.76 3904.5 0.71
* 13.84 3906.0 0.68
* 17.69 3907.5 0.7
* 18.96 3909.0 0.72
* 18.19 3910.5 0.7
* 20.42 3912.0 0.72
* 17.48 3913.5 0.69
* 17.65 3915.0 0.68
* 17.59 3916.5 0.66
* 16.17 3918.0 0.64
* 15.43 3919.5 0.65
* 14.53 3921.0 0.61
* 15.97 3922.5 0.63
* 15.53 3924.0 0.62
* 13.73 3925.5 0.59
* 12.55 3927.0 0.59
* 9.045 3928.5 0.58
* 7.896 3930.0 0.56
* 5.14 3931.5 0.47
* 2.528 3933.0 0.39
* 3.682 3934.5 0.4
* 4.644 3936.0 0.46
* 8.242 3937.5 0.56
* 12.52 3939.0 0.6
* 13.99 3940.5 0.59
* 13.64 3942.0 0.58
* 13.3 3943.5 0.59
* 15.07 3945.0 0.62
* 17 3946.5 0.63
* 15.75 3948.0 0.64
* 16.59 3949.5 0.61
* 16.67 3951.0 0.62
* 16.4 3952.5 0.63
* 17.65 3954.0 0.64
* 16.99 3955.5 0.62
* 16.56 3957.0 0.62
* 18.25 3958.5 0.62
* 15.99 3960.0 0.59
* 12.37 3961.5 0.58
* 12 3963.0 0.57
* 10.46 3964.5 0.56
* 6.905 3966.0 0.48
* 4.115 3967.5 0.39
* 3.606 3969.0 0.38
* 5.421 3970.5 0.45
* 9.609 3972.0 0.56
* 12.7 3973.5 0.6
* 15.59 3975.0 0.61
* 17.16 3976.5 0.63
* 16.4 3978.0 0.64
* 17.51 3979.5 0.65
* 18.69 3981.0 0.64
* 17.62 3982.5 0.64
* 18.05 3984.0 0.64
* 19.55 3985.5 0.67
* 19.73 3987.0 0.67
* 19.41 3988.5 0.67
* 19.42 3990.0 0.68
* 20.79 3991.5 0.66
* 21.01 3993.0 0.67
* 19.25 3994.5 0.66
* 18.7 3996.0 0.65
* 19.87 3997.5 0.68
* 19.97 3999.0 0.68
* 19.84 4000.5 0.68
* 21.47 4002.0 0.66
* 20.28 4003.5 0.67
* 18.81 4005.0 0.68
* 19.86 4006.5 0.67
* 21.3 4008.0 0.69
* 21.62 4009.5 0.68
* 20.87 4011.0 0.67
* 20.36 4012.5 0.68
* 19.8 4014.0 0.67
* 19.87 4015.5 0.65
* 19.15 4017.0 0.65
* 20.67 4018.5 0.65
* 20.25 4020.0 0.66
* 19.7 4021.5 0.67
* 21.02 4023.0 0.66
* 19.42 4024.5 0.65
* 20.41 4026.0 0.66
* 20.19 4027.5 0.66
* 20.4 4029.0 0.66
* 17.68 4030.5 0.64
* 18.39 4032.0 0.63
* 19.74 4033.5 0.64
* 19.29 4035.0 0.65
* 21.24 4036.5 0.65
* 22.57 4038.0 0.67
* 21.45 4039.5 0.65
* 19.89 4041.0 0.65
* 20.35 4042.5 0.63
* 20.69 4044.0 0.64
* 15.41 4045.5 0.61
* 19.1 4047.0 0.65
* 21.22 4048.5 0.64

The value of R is -1.9 angstroms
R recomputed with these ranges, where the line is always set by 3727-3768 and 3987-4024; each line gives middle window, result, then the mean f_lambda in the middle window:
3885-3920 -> 3.0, 16.3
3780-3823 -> -3.0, 16.7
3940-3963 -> 4.0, 15.6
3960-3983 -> 8.7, 12.1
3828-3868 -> 2.2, 15.8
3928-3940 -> 7.6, 6.82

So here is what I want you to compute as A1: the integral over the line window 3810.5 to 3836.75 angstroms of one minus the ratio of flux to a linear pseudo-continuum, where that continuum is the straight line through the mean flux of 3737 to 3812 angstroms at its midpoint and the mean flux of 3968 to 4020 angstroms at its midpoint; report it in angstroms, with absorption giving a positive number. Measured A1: 3.17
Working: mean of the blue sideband 15.9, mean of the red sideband 18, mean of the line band 14.4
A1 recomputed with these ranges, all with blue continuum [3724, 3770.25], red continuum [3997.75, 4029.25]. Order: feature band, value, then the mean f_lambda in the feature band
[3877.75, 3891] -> 1.4 angstroms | 15.7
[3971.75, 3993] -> 2.1 angstroms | 17.6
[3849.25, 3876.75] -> -1.3 angstroms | 17.8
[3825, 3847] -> 4.0 angstroms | 13.5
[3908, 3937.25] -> 8.4 angstroms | 13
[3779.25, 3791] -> -2.1 angstroms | 18.1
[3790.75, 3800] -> 0.7 angstroms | 14.5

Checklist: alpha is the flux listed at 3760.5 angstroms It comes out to 16.04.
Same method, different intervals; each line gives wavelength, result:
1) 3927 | 12.55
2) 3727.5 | 15.16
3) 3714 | 17.02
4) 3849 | 18.46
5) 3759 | 15.2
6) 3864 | 18.29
